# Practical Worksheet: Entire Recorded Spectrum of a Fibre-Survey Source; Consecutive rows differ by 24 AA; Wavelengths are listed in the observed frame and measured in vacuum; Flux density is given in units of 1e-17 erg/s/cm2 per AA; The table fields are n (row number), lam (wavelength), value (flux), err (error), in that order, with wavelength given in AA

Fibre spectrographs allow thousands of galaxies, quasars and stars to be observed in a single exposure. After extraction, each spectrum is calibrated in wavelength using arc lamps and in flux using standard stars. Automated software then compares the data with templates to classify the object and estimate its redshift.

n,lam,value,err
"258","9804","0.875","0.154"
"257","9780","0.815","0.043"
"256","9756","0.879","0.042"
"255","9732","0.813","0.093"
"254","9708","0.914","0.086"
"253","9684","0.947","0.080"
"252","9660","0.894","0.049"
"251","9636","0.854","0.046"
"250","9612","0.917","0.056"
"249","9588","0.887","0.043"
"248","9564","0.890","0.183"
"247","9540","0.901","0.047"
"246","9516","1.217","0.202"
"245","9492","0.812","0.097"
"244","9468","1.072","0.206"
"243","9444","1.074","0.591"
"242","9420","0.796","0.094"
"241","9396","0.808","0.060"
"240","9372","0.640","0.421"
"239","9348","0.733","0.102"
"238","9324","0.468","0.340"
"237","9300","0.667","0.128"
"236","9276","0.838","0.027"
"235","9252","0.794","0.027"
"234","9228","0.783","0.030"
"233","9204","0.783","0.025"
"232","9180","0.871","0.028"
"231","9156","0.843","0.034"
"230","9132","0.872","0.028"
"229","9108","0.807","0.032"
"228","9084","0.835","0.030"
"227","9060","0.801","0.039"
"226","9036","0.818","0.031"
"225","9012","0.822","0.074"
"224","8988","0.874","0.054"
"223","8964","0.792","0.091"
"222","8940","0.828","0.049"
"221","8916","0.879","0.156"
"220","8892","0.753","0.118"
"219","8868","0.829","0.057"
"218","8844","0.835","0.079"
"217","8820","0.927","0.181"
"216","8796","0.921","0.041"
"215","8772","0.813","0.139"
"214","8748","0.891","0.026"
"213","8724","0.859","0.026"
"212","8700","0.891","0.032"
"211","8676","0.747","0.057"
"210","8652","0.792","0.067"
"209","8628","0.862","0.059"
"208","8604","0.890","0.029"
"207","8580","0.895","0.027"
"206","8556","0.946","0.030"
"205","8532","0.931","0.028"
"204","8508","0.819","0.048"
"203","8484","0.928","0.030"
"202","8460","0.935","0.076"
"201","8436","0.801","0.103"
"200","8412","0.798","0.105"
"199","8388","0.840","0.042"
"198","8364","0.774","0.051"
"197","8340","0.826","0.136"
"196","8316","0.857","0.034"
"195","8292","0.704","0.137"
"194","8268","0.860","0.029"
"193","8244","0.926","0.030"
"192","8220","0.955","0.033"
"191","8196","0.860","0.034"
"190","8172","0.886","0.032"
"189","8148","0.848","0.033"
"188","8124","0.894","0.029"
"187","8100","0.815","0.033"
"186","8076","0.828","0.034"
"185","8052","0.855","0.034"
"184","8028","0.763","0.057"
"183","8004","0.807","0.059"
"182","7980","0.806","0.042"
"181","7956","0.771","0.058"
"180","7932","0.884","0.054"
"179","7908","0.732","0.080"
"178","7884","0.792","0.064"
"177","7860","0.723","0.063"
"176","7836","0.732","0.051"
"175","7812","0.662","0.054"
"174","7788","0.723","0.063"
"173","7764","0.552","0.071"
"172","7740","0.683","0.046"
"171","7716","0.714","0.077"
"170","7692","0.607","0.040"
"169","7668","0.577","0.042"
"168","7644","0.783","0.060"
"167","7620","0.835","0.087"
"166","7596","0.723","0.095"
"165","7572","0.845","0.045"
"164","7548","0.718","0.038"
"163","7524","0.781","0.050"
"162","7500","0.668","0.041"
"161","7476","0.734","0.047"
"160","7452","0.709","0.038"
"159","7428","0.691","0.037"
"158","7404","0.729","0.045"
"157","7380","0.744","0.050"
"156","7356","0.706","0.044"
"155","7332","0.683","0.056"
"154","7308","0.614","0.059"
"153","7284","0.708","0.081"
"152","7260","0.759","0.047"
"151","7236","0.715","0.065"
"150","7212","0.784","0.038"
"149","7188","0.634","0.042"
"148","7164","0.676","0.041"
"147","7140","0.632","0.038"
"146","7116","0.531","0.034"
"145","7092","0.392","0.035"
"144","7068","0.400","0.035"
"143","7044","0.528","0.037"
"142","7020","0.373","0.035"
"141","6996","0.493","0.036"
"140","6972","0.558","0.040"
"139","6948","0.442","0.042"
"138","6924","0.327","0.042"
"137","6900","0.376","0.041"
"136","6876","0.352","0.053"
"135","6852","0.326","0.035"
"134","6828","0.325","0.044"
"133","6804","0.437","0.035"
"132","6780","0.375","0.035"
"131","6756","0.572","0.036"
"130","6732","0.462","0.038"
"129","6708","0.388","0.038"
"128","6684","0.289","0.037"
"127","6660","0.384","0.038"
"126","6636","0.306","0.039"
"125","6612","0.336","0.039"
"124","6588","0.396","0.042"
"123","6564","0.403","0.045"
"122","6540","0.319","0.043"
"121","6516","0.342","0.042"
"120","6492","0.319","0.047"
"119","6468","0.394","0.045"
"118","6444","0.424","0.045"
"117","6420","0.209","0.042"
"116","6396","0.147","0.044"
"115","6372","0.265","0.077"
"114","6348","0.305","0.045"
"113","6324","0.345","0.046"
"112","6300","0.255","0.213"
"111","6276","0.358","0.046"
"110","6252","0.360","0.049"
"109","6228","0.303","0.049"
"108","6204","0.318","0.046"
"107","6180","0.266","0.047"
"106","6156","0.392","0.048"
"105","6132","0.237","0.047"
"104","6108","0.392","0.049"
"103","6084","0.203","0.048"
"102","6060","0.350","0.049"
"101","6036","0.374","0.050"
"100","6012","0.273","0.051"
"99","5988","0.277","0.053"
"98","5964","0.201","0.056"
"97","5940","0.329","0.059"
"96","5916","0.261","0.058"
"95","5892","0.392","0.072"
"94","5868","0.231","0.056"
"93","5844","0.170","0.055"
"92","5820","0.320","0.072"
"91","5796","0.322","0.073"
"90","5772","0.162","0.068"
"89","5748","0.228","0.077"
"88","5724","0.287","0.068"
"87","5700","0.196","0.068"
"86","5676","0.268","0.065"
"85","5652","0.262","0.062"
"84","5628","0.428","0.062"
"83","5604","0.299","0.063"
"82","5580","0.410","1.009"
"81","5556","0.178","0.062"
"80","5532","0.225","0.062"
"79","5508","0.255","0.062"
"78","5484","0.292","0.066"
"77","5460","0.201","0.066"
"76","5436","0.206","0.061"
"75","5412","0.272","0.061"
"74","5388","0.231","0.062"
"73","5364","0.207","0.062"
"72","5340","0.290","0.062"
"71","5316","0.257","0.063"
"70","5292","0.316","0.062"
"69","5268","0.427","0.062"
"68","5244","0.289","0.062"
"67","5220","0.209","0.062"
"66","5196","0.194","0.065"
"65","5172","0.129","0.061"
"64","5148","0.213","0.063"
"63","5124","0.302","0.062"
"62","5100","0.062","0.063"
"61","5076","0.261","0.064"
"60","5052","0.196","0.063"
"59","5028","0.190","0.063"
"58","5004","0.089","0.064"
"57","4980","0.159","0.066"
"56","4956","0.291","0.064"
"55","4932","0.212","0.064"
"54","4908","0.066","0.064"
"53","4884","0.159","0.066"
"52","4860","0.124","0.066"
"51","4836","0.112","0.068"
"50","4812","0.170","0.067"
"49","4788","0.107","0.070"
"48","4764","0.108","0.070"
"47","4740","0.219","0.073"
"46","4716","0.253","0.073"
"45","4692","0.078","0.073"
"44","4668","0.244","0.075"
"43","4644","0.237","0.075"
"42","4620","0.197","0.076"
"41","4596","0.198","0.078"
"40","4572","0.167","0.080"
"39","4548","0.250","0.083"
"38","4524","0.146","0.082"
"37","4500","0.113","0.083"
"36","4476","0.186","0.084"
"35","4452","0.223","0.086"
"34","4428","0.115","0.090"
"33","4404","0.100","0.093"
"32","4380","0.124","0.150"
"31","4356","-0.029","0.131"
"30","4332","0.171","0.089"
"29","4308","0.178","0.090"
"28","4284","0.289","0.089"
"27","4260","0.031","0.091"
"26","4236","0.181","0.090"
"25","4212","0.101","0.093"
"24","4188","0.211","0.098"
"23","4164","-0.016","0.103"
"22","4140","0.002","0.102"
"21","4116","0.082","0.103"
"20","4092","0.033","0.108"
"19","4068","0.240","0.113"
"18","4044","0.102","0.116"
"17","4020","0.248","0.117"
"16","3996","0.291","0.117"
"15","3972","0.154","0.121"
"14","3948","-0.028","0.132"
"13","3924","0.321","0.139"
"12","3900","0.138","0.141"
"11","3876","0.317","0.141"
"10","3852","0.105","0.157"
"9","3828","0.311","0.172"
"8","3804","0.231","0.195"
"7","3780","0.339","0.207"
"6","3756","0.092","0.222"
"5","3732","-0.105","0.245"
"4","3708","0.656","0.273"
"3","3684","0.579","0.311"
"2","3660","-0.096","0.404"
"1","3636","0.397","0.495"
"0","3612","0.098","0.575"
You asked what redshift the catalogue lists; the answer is 0.78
